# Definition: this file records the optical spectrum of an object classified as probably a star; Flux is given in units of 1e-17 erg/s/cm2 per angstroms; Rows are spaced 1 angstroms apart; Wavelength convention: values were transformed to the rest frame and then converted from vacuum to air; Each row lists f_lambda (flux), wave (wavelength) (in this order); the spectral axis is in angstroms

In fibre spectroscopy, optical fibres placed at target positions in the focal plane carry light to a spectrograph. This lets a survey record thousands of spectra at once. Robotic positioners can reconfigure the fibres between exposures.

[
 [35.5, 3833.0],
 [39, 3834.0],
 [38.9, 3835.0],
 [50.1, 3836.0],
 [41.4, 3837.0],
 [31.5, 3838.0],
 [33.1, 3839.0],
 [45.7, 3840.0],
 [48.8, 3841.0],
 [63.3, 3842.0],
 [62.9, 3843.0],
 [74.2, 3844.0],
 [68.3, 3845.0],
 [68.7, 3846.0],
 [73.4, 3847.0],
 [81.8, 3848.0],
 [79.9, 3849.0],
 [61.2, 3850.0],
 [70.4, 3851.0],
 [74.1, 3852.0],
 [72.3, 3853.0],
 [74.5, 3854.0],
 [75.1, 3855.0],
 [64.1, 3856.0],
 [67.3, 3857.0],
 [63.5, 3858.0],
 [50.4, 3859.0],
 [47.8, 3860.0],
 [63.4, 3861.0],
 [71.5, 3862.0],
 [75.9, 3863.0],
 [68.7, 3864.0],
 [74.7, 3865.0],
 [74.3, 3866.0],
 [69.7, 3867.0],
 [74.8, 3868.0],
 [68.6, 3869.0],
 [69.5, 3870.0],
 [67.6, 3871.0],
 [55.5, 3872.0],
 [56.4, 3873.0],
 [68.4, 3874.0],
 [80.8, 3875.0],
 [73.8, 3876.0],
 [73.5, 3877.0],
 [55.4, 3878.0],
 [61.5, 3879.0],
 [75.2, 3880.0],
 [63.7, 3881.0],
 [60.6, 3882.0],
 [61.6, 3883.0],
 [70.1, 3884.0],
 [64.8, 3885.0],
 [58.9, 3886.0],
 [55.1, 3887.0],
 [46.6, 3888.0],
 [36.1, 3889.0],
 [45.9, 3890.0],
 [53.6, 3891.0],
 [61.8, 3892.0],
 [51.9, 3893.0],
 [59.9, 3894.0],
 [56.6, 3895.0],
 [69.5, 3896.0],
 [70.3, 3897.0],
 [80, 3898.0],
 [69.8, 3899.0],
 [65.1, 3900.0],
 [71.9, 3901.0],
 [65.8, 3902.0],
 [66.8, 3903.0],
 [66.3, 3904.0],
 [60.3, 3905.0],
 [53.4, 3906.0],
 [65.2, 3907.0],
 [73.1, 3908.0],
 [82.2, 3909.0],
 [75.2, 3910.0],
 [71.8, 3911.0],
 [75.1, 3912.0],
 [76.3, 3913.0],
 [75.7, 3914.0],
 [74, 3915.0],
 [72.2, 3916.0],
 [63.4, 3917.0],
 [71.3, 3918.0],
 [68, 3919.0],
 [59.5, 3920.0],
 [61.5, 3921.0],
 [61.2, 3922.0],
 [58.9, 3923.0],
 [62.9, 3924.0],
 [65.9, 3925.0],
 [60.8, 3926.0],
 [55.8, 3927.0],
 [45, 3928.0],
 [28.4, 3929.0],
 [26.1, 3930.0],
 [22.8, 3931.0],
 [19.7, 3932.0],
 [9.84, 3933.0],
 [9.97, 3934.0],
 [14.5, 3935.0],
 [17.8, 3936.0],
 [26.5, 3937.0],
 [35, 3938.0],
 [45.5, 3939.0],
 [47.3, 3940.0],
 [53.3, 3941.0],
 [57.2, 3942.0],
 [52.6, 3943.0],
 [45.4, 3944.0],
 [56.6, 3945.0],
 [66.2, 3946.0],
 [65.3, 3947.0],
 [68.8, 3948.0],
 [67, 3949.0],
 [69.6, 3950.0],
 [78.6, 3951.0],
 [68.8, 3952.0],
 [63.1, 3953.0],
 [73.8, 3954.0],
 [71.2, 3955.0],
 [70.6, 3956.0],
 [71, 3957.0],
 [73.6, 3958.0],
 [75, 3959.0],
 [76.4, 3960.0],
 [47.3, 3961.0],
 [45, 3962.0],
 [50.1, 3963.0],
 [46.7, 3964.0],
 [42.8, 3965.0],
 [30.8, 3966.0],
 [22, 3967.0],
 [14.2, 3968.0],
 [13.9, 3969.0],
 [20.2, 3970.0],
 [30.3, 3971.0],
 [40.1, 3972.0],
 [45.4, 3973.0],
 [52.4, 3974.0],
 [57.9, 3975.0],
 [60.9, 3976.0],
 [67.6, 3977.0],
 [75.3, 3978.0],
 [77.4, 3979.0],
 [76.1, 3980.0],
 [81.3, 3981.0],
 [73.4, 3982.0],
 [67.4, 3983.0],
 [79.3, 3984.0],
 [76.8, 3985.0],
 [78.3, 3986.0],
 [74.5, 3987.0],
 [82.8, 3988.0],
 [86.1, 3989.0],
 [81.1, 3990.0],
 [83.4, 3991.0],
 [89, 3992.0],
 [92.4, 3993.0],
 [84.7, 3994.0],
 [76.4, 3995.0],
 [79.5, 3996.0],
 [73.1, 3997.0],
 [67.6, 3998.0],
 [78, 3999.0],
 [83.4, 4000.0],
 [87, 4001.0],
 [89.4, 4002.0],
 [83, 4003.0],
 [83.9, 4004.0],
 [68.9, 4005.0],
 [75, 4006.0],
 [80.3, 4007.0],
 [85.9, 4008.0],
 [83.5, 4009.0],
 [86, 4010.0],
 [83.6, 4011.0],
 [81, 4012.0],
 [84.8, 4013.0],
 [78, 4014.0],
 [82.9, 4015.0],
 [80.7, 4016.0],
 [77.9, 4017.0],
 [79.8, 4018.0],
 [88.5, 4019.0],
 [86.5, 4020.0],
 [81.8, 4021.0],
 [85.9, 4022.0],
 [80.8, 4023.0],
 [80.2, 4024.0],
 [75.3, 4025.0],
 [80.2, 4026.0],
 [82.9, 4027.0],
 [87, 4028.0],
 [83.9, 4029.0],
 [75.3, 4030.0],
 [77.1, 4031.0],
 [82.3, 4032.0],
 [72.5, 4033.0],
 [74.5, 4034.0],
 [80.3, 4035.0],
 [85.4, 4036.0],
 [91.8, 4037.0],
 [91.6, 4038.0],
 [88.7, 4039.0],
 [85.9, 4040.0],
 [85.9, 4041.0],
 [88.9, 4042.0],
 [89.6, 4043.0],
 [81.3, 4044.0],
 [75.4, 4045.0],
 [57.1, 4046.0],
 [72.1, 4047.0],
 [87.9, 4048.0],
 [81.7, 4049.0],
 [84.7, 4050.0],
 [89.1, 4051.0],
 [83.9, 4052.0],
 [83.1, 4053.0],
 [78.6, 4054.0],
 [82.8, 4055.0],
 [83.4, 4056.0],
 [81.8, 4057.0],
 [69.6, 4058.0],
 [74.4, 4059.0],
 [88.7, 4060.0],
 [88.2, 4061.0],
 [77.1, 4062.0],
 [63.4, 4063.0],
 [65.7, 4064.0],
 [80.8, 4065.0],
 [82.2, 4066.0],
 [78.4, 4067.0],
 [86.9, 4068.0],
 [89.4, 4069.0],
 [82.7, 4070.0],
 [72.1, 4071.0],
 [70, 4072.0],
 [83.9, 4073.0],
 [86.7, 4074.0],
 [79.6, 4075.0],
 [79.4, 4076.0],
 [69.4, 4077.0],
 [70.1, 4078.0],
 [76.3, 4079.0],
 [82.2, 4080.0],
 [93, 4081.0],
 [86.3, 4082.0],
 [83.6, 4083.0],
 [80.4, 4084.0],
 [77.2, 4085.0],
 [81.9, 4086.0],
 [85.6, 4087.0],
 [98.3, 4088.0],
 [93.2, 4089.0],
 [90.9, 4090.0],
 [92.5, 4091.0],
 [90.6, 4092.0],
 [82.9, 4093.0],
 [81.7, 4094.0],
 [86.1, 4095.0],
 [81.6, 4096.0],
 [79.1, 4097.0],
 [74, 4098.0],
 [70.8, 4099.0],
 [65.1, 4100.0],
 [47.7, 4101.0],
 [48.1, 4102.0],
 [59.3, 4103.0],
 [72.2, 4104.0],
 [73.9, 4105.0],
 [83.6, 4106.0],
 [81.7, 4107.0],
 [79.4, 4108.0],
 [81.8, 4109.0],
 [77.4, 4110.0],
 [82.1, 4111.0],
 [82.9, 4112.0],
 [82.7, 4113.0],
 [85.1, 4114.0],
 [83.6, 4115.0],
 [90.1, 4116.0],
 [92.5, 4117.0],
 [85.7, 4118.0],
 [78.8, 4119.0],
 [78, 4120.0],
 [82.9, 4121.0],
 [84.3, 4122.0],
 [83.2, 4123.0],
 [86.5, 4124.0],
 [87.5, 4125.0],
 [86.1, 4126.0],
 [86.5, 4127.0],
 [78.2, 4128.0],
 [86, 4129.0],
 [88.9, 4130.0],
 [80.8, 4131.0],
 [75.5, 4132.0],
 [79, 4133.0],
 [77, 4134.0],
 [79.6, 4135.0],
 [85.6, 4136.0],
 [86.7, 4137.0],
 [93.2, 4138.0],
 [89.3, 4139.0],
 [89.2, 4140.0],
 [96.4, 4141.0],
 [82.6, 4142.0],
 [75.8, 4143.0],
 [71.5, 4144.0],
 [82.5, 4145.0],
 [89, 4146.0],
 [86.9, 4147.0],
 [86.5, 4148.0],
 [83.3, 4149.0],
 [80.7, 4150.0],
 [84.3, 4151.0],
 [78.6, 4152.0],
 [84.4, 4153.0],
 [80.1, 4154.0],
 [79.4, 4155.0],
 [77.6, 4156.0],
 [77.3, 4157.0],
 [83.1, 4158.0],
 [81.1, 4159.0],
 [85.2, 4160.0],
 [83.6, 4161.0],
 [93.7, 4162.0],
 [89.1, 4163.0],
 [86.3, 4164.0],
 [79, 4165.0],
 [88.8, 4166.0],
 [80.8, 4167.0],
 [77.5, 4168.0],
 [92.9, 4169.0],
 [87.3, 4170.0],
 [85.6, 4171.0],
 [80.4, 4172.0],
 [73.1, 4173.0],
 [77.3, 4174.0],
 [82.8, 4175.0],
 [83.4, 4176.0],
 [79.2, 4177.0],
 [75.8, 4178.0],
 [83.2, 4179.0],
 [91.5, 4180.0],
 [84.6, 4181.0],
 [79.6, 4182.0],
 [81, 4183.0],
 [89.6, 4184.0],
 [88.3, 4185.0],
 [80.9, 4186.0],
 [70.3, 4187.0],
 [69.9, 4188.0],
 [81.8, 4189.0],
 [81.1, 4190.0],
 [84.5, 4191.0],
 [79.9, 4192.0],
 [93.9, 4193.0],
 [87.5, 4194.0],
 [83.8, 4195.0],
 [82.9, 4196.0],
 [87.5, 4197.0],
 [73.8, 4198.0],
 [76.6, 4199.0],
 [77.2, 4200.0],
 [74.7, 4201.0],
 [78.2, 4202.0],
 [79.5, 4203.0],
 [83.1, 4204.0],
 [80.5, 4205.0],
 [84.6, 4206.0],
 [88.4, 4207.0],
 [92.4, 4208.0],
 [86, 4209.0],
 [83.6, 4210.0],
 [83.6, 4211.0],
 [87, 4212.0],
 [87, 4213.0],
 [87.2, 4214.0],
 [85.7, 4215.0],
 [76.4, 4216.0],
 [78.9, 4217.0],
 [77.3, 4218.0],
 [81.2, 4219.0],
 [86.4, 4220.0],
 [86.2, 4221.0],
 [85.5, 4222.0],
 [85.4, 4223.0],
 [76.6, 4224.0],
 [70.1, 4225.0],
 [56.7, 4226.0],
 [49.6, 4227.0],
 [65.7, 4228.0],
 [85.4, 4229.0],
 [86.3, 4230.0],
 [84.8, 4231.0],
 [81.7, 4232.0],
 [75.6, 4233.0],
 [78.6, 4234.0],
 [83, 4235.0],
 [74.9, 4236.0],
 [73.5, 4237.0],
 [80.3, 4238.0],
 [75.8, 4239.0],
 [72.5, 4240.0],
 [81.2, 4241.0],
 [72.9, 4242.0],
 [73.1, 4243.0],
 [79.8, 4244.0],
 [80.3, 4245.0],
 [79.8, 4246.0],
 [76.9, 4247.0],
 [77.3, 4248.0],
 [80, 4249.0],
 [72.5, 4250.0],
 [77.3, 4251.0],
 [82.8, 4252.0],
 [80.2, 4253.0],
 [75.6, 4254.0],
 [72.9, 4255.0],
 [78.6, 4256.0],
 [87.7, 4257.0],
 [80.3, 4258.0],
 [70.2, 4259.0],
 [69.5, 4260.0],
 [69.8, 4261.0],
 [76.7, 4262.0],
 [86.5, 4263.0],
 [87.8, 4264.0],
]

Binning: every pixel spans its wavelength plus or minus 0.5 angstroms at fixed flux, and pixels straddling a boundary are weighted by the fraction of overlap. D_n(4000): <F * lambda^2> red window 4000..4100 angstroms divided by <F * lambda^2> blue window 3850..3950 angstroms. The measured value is 1.47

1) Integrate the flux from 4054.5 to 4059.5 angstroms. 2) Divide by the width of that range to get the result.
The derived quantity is 78.4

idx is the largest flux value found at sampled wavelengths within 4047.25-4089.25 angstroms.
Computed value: 98.3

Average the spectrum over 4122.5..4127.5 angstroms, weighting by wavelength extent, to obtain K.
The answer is 86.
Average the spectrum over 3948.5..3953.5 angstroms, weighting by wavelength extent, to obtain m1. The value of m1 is 69.4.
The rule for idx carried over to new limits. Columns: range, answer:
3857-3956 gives 82.2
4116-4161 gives 96.4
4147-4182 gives 93.7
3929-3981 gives 81.3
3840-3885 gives 81.8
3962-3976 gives 60.9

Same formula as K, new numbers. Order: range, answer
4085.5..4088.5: 88.6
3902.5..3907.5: 62.4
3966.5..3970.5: 17.6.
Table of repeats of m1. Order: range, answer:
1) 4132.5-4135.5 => 78.5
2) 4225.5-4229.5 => 64.3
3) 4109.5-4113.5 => 81.3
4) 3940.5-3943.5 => 54.4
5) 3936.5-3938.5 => 30.8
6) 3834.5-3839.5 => 39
